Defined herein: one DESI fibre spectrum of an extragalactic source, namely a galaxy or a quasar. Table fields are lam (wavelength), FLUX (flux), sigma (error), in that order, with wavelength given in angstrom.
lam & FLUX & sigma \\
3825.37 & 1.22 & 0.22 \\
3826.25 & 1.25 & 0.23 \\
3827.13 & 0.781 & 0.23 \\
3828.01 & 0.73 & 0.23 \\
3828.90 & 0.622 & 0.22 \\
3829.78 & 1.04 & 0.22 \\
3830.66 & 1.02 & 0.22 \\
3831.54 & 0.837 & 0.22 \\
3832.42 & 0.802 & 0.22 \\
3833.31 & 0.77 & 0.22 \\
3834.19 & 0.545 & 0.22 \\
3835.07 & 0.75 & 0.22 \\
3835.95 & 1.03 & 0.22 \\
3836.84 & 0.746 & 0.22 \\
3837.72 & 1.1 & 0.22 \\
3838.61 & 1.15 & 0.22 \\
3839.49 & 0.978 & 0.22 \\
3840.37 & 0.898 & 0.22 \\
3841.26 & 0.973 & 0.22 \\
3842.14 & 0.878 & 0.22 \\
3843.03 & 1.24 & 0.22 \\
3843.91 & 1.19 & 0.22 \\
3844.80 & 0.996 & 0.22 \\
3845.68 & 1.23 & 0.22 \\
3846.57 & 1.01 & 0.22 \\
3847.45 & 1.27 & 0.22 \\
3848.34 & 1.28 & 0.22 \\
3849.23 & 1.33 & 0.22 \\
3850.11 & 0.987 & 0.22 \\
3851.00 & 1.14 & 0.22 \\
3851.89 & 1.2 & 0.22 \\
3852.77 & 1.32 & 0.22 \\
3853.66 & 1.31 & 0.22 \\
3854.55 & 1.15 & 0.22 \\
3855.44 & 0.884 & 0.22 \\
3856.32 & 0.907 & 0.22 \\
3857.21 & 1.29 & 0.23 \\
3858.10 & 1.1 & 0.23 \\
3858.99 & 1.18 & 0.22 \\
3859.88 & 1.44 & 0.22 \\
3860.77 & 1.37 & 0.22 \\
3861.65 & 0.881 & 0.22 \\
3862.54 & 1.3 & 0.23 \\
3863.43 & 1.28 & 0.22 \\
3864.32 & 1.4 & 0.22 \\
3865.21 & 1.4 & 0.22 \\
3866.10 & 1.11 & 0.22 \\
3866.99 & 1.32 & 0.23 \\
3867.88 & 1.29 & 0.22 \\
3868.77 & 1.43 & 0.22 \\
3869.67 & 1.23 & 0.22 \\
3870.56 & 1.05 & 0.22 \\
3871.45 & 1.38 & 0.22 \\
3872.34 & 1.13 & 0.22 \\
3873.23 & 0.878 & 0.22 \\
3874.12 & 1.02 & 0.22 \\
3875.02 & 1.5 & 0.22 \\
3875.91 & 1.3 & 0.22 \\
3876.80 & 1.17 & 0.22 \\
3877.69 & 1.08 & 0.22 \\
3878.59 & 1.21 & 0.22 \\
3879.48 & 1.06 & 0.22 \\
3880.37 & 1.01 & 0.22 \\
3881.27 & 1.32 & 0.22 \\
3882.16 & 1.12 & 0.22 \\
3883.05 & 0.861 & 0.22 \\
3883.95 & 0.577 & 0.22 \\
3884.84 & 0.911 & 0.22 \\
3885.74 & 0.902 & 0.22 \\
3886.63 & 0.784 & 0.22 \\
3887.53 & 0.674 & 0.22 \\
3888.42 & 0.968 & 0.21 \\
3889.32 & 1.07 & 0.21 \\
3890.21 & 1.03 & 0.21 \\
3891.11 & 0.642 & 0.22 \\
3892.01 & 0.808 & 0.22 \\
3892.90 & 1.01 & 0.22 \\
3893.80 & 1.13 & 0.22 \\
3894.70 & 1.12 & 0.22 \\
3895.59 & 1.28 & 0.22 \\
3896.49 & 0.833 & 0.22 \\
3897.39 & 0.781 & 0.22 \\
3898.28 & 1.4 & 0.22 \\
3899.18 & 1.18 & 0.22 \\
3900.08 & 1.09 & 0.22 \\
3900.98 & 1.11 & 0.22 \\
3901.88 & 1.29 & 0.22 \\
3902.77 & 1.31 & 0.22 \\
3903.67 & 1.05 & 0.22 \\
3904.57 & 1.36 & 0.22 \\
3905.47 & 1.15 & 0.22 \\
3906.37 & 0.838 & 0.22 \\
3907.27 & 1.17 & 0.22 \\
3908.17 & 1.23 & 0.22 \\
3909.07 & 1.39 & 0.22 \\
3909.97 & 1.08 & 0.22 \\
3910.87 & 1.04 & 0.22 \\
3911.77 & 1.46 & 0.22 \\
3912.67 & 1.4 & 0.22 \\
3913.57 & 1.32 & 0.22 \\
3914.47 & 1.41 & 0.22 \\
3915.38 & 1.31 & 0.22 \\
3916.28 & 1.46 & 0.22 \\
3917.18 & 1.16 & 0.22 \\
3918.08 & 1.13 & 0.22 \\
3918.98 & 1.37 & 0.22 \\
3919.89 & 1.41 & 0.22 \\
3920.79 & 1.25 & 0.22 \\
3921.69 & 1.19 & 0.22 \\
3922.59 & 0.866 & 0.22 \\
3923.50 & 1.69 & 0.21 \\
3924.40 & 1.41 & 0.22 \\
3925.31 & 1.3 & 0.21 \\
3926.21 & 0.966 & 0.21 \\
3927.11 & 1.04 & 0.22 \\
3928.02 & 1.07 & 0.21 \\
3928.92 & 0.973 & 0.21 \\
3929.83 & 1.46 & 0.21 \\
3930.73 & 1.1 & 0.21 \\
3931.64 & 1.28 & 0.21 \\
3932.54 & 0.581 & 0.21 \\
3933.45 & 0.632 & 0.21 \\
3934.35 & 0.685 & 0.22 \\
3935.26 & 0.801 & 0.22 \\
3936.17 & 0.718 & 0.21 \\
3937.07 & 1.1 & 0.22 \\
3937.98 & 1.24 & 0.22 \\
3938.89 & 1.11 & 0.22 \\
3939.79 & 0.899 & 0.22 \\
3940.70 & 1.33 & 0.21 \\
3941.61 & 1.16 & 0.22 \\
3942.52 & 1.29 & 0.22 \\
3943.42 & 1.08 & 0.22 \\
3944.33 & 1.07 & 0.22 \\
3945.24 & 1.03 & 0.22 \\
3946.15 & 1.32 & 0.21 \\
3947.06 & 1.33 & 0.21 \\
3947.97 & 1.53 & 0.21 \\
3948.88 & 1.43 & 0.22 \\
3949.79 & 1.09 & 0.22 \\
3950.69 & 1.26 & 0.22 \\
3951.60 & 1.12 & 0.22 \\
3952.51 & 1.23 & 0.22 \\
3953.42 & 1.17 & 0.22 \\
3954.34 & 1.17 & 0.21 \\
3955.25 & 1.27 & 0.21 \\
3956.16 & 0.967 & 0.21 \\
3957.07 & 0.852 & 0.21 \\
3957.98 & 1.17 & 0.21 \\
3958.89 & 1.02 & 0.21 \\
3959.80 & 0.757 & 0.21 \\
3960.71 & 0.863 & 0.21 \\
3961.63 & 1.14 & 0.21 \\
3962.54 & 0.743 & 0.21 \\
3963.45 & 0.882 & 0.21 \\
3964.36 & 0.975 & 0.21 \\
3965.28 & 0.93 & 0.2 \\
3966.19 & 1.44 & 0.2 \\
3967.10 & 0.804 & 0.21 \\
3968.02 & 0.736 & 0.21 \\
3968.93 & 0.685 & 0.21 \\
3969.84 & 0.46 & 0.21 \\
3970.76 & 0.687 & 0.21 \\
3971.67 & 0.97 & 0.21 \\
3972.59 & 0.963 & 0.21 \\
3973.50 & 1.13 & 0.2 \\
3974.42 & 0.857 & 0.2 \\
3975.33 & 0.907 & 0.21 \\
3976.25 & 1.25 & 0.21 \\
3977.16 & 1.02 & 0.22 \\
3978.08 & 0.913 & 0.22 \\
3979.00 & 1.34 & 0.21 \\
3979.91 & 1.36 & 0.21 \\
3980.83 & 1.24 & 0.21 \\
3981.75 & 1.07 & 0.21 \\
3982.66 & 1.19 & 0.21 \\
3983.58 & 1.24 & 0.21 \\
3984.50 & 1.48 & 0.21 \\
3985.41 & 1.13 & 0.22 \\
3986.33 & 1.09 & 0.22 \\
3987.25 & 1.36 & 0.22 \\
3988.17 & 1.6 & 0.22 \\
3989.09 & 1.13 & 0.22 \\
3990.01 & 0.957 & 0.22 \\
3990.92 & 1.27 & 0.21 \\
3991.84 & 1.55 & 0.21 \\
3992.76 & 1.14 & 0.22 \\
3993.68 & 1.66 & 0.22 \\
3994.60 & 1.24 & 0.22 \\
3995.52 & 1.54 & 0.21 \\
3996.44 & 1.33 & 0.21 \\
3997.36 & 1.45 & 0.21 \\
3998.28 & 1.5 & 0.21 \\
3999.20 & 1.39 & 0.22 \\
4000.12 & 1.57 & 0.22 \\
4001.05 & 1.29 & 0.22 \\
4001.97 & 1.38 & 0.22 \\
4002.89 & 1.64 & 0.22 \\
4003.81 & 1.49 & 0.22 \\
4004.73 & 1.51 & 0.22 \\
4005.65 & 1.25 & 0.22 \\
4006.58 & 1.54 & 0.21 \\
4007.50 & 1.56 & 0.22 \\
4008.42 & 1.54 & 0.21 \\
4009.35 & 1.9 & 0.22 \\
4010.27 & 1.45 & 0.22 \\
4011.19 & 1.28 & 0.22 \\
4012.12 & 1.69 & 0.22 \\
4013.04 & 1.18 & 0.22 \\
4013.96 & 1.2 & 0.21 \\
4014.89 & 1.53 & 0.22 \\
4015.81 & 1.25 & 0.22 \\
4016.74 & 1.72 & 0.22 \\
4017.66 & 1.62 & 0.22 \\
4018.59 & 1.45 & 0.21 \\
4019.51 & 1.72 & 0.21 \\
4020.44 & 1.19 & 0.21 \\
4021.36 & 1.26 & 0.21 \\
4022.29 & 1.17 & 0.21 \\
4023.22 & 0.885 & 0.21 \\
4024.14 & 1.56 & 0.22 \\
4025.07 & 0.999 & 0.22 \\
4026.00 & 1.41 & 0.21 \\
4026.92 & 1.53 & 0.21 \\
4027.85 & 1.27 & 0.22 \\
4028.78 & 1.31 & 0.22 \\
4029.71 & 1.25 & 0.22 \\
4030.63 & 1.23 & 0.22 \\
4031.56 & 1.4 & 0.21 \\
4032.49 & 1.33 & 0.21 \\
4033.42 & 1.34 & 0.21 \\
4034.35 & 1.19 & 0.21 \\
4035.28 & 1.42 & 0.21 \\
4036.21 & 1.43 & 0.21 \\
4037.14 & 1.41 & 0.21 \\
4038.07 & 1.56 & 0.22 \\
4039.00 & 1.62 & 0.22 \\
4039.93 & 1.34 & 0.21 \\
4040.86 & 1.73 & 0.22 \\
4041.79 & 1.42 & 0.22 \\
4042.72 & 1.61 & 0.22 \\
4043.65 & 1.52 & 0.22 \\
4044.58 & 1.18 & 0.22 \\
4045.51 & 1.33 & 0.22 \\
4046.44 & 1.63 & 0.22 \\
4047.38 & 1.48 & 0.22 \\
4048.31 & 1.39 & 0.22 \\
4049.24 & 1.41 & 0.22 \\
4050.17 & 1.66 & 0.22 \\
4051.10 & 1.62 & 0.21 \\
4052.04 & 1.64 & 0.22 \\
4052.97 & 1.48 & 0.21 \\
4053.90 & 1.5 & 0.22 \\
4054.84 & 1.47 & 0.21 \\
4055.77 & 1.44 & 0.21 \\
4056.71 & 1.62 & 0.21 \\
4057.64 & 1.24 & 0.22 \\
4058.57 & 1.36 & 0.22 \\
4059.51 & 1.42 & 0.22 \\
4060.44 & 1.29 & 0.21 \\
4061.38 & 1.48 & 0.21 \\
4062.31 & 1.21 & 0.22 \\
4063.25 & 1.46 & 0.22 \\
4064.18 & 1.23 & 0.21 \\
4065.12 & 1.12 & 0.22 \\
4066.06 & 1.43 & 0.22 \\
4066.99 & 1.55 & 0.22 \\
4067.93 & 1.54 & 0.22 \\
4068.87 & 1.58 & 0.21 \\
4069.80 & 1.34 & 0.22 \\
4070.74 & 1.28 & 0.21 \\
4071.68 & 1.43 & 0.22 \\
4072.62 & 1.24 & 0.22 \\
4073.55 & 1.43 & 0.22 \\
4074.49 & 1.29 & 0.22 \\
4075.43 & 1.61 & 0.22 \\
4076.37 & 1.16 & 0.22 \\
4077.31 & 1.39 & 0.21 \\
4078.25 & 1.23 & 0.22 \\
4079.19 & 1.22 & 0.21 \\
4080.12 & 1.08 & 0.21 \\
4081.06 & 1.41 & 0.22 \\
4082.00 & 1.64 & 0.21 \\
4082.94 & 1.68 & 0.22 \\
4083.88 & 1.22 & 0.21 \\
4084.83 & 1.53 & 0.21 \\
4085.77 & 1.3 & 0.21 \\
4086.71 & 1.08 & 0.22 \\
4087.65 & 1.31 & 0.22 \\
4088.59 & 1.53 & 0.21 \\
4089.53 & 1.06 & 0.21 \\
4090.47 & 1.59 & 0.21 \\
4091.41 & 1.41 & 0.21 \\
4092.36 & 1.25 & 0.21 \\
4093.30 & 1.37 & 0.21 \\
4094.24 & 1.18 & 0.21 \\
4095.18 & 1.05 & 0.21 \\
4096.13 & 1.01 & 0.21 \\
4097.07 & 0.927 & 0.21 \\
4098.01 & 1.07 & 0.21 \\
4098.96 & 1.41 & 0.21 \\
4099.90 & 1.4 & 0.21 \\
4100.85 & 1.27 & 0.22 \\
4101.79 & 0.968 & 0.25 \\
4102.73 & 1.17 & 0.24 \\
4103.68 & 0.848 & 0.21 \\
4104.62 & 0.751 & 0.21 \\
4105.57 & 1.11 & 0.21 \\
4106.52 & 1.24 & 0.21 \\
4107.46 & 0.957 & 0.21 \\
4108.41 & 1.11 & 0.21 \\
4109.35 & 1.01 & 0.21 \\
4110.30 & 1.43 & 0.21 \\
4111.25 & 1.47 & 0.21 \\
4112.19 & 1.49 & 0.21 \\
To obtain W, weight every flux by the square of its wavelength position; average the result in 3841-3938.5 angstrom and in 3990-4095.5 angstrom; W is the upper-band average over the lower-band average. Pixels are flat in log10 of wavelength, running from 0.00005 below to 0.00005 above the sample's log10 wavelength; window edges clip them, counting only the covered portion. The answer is 1.3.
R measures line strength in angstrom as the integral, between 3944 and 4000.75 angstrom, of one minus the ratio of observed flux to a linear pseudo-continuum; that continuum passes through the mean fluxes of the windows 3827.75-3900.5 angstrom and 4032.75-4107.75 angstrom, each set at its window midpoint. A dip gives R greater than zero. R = 3.3 angstrom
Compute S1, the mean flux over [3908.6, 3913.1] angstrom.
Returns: 1.27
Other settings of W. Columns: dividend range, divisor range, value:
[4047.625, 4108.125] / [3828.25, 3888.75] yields 1.36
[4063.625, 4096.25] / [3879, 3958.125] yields 1.30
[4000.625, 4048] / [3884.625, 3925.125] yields 1.31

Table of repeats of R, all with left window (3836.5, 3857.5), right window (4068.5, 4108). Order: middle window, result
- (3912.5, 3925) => -1.7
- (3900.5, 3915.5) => -1.1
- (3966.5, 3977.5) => 2.8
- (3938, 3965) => 1.3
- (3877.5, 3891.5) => 2.2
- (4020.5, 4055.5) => -5.0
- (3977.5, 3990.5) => -0.3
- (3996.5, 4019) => -4.9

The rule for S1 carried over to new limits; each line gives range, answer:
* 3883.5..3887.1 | 0.792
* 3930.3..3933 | 0.984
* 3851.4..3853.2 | 1.26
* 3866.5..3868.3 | 1.3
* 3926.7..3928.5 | 1.05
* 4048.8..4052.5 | 1.58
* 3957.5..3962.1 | 0.988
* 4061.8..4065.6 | 1.26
